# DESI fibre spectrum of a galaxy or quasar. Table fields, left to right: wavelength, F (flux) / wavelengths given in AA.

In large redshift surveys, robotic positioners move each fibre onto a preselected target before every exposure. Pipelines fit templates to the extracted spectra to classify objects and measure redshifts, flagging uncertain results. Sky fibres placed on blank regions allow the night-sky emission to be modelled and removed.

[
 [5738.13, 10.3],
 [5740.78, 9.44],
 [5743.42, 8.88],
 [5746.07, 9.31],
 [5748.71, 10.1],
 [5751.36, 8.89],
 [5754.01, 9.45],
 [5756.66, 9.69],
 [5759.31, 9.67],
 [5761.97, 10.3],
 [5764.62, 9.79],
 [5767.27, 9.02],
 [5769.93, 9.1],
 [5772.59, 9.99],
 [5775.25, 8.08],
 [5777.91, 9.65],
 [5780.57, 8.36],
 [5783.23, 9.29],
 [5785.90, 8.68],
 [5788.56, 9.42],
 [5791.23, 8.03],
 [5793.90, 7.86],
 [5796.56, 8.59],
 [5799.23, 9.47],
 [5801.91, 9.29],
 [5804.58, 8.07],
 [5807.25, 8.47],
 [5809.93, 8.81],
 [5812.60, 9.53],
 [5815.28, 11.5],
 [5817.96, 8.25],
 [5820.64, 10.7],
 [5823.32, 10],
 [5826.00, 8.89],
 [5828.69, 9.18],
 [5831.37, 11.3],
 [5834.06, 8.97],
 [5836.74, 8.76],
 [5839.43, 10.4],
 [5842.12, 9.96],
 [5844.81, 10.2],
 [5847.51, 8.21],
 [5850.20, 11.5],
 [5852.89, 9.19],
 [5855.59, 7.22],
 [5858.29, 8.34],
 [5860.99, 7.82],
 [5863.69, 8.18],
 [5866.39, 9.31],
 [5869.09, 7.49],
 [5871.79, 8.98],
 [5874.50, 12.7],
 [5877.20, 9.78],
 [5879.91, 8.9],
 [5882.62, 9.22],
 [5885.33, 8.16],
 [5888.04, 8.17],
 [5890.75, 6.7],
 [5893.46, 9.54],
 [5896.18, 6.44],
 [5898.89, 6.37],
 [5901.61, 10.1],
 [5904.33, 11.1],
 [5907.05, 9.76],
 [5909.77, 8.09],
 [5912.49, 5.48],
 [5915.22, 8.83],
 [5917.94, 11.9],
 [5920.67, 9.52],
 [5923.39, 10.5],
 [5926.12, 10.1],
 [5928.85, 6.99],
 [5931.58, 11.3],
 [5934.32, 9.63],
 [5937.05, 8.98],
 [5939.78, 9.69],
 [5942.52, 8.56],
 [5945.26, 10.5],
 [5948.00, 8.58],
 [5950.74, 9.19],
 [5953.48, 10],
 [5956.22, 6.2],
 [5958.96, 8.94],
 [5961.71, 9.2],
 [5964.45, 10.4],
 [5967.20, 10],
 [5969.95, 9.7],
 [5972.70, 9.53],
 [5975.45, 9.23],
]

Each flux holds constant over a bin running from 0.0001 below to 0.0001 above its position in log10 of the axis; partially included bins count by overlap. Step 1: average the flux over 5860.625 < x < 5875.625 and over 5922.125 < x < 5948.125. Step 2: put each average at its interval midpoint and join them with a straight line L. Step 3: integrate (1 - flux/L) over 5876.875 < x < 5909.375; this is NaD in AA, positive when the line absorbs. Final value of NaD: 2.21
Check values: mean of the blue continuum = 9.11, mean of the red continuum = 9.52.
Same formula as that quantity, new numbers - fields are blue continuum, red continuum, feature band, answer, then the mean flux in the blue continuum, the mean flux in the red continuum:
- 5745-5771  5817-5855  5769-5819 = 3.21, 9.54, 9.64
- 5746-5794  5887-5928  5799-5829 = -0.83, 9.22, 8.82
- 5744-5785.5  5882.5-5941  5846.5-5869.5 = 1.14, 9.35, 8.93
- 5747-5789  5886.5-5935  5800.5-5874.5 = -1.12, 9.34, 8.91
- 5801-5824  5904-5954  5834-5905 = 3.37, 9.39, 9.36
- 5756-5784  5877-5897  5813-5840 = -2.77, 9.35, 8.33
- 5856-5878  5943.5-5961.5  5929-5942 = -0.90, 8.98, 8.91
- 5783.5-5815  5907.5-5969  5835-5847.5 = -0.92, 8.86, 9.22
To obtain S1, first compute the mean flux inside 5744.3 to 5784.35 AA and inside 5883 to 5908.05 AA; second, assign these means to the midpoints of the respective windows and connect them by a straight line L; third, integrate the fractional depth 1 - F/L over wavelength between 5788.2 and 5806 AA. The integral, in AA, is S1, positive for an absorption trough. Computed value 1.0 AA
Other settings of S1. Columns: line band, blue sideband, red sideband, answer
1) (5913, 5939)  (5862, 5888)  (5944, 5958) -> -1.9 AA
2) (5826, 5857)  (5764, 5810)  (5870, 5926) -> -1.9 AA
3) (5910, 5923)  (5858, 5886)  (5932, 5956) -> 0.3 AA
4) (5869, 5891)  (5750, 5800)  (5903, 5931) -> 0.4 AA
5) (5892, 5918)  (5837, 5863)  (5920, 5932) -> 2.4 AA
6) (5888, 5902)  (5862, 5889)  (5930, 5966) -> 2.2 AA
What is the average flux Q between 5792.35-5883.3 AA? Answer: 9.26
